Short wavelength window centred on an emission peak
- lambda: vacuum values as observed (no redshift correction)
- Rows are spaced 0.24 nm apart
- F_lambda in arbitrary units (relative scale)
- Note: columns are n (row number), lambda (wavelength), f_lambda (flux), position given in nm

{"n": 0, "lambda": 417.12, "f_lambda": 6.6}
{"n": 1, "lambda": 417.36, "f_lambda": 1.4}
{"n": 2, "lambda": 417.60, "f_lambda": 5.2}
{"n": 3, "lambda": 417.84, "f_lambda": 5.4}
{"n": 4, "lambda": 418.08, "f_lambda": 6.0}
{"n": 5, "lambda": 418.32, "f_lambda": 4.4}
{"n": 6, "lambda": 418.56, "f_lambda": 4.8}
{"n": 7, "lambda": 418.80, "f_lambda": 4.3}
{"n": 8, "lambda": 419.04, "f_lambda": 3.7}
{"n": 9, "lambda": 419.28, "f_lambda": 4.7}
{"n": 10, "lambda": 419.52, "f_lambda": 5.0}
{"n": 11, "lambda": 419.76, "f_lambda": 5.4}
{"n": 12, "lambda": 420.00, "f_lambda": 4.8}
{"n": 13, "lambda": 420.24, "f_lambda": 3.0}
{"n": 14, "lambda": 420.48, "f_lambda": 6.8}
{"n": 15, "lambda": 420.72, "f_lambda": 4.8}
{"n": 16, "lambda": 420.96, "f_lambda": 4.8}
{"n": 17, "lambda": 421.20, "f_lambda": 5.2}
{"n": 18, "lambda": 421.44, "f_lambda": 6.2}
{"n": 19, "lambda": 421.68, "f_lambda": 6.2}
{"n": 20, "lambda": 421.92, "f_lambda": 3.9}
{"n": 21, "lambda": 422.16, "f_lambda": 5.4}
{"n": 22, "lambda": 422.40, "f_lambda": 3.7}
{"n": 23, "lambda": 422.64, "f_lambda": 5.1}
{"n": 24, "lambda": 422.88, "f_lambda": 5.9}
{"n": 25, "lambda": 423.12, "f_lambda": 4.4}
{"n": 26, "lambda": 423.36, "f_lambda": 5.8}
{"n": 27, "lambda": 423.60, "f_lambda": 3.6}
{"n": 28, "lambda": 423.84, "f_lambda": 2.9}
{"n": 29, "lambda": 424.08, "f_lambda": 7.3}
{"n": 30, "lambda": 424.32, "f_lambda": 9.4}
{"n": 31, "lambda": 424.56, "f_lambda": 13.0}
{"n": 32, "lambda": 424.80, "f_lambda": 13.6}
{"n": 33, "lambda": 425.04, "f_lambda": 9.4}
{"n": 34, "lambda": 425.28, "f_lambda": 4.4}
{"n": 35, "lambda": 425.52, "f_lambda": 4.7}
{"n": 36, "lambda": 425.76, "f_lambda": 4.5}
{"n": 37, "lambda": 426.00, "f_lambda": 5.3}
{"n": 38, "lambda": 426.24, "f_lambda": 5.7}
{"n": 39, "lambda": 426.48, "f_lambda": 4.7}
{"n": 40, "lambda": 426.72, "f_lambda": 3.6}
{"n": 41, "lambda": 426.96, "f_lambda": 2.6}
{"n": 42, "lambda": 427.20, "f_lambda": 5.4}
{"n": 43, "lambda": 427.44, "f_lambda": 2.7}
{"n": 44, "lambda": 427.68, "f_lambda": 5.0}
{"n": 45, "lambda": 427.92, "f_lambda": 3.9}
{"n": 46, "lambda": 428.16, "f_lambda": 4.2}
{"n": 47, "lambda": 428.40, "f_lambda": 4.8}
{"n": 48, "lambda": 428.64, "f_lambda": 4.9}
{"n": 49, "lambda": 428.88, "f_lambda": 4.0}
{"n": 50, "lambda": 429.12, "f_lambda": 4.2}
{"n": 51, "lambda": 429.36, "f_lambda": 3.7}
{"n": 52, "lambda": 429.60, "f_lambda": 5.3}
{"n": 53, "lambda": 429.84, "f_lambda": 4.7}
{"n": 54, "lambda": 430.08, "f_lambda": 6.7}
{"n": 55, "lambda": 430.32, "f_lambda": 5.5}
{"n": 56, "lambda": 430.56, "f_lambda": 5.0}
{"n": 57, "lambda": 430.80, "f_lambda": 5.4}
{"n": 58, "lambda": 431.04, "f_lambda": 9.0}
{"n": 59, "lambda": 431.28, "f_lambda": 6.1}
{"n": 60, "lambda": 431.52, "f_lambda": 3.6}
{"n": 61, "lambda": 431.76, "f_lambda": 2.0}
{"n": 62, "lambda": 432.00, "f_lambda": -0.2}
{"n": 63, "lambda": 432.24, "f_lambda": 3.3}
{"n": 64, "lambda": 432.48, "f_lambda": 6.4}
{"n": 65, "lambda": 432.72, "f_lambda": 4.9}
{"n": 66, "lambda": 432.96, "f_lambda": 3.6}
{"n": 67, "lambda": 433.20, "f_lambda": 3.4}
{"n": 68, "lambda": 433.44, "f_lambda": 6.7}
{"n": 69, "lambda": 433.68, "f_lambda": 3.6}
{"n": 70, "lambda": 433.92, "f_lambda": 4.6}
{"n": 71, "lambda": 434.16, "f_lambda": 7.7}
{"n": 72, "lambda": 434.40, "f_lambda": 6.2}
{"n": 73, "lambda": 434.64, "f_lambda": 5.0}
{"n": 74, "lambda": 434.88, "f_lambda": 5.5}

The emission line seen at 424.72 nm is [O II]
